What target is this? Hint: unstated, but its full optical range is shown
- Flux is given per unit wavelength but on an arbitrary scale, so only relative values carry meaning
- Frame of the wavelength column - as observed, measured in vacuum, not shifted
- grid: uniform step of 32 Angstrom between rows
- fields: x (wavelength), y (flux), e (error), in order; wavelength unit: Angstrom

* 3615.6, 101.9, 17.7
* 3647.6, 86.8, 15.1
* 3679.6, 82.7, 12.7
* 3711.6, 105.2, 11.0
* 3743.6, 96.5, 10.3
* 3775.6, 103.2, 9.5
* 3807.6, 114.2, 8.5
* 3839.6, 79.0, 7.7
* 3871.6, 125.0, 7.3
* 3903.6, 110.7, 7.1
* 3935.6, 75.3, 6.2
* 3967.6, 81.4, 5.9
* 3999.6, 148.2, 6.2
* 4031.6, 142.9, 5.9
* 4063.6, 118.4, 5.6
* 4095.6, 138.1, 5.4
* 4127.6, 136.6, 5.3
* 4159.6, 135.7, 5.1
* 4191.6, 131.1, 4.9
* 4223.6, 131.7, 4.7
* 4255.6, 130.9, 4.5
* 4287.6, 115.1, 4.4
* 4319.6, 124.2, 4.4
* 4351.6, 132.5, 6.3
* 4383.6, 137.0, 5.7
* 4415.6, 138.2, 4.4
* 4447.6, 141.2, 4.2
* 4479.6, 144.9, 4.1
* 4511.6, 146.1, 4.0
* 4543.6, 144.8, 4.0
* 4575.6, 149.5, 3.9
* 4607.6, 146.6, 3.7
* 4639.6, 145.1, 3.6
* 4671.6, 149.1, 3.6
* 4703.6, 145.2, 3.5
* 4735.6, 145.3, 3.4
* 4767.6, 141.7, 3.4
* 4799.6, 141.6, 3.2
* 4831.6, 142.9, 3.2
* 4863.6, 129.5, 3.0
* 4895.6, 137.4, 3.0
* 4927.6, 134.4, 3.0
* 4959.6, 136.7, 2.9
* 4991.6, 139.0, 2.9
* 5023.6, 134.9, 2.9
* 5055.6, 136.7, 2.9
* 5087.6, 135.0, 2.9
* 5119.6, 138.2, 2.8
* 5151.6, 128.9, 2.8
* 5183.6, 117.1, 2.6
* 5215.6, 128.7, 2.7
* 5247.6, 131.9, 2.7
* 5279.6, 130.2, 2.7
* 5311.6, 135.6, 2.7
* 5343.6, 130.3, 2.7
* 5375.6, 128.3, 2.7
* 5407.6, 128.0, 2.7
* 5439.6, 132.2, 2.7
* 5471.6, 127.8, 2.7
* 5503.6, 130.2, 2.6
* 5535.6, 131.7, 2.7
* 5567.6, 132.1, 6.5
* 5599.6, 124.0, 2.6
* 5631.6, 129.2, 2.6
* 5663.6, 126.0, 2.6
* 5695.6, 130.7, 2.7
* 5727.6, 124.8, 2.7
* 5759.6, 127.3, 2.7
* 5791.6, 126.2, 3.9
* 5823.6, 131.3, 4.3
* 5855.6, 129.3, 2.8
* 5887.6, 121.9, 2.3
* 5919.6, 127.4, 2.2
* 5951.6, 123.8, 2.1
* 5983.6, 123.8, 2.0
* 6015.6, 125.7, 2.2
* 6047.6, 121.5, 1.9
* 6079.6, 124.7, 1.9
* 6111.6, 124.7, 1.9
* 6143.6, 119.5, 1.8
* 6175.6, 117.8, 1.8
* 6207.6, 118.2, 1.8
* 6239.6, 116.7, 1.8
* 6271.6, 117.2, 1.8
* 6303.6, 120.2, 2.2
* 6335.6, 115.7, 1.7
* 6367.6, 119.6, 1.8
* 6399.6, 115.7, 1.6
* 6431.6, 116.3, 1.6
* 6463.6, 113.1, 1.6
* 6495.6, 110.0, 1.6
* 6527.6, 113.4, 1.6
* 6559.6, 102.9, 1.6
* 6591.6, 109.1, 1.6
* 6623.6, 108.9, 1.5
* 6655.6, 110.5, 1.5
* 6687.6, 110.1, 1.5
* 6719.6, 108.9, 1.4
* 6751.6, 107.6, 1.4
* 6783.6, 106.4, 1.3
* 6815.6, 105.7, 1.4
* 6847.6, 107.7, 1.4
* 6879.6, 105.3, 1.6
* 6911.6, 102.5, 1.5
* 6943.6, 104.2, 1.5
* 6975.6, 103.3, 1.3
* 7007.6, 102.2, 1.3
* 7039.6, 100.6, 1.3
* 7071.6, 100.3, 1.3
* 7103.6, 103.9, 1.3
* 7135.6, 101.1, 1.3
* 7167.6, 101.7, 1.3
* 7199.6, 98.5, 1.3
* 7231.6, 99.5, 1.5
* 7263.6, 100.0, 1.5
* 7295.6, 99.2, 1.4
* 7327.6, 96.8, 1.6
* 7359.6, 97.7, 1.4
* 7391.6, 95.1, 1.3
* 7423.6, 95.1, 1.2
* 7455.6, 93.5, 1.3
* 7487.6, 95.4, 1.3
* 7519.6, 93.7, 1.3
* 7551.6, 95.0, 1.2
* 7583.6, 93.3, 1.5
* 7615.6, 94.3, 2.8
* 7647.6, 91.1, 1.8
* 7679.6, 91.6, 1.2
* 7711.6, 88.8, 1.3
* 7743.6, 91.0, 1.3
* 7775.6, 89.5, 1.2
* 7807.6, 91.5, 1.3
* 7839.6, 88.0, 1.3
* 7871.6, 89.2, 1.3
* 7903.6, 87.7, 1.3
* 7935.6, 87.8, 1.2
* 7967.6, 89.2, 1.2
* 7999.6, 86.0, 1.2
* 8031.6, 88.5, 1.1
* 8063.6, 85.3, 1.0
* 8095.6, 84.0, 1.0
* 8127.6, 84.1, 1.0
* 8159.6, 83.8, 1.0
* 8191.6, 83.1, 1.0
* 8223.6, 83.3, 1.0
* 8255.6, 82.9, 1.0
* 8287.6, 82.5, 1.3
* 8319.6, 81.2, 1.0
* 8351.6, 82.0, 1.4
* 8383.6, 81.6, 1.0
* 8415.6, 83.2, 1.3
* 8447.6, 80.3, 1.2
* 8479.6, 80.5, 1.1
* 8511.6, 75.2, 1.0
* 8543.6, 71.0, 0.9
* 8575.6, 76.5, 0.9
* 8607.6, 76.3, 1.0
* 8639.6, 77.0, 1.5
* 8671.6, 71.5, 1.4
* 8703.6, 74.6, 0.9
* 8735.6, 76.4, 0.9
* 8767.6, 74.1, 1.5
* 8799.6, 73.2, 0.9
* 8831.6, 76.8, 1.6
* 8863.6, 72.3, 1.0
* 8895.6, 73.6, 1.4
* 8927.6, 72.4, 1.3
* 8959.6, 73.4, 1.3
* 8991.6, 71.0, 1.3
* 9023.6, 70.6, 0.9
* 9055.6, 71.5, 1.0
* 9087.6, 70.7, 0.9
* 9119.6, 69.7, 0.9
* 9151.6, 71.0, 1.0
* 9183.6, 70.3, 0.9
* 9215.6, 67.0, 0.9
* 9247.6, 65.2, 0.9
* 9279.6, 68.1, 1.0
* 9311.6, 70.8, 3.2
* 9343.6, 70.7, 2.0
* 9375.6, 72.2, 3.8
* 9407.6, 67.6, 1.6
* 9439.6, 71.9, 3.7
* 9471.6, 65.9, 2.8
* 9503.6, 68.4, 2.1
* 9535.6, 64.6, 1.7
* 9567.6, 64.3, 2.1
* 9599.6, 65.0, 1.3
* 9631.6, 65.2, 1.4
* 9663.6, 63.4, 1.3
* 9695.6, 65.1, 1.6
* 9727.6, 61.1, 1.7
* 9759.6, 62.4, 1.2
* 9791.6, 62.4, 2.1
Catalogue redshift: 0.00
